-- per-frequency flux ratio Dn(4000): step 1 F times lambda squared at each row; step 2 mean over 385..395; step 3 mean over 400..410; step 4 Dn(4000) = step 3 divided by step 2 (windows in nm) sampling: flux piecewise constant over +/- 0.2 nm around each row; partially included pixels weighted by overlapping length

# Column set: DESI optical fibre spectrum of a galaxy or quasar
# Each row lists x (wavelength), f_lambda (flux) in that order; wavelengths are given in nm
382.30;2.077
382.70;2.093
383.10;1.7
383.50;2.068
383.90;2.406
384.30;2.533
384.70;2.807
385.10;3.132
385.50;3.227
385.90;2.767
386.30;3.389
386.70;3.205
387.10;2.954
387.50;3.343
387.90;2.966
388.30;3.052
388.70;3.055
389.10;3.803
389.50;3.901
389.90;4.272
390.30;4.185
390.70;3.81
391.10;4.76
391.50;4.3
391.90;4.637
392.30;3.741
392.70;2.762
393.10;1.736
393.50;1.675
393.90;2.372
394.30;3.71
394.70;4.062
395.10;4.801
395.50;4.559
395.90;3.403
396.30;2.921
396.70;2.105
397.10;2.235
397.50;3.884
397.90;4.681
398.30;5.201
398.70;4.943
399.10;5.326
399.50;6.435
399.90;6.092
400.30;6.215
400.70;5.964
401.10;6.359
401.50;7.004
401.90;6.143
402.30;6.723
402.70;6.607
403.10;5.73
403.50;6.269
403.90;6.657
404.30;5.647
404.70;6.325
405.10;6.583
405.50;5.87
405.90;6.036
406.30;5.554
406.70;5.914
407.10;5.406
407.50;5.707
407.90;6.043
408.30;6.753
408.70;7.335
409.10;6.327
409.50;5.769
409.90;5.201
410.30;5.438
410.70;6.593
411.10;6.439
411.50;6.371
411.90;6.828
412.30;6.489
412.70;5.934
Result 1.95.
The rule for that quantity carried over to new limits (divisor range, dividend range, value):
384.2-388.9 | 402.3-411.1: 2.22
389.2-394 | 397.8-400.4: 1.63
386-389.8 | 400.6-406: 2.05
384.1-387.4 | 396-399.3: 1.38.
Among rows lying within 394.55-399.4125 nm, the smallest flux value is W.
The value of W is 2.105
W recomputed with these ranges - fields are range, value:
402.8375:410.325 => 5.201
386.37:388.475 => 2.954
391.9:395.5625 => 1.675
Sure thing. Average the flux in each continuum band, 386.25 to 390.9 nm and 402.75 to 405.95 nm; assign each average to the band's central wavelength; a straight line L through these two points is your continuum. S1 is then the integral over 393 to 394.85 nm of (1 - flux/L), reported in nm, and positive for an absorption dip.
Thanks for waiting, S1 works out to 0.71 nm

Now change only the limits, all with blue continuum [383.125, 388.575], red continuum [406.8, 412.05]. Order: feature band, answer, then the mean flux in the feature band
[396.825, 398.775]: 0.21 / 4.06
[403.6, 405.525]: -0.27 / 6.25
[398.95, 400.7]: -0.44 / 6.03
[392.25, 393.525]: 0.46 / 2.44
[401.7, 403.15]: -0.33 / 6.36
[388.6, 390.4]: -0.25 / 3.87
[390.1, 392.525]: -0.39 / 4.22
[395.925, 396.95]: 0.40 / 2.65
